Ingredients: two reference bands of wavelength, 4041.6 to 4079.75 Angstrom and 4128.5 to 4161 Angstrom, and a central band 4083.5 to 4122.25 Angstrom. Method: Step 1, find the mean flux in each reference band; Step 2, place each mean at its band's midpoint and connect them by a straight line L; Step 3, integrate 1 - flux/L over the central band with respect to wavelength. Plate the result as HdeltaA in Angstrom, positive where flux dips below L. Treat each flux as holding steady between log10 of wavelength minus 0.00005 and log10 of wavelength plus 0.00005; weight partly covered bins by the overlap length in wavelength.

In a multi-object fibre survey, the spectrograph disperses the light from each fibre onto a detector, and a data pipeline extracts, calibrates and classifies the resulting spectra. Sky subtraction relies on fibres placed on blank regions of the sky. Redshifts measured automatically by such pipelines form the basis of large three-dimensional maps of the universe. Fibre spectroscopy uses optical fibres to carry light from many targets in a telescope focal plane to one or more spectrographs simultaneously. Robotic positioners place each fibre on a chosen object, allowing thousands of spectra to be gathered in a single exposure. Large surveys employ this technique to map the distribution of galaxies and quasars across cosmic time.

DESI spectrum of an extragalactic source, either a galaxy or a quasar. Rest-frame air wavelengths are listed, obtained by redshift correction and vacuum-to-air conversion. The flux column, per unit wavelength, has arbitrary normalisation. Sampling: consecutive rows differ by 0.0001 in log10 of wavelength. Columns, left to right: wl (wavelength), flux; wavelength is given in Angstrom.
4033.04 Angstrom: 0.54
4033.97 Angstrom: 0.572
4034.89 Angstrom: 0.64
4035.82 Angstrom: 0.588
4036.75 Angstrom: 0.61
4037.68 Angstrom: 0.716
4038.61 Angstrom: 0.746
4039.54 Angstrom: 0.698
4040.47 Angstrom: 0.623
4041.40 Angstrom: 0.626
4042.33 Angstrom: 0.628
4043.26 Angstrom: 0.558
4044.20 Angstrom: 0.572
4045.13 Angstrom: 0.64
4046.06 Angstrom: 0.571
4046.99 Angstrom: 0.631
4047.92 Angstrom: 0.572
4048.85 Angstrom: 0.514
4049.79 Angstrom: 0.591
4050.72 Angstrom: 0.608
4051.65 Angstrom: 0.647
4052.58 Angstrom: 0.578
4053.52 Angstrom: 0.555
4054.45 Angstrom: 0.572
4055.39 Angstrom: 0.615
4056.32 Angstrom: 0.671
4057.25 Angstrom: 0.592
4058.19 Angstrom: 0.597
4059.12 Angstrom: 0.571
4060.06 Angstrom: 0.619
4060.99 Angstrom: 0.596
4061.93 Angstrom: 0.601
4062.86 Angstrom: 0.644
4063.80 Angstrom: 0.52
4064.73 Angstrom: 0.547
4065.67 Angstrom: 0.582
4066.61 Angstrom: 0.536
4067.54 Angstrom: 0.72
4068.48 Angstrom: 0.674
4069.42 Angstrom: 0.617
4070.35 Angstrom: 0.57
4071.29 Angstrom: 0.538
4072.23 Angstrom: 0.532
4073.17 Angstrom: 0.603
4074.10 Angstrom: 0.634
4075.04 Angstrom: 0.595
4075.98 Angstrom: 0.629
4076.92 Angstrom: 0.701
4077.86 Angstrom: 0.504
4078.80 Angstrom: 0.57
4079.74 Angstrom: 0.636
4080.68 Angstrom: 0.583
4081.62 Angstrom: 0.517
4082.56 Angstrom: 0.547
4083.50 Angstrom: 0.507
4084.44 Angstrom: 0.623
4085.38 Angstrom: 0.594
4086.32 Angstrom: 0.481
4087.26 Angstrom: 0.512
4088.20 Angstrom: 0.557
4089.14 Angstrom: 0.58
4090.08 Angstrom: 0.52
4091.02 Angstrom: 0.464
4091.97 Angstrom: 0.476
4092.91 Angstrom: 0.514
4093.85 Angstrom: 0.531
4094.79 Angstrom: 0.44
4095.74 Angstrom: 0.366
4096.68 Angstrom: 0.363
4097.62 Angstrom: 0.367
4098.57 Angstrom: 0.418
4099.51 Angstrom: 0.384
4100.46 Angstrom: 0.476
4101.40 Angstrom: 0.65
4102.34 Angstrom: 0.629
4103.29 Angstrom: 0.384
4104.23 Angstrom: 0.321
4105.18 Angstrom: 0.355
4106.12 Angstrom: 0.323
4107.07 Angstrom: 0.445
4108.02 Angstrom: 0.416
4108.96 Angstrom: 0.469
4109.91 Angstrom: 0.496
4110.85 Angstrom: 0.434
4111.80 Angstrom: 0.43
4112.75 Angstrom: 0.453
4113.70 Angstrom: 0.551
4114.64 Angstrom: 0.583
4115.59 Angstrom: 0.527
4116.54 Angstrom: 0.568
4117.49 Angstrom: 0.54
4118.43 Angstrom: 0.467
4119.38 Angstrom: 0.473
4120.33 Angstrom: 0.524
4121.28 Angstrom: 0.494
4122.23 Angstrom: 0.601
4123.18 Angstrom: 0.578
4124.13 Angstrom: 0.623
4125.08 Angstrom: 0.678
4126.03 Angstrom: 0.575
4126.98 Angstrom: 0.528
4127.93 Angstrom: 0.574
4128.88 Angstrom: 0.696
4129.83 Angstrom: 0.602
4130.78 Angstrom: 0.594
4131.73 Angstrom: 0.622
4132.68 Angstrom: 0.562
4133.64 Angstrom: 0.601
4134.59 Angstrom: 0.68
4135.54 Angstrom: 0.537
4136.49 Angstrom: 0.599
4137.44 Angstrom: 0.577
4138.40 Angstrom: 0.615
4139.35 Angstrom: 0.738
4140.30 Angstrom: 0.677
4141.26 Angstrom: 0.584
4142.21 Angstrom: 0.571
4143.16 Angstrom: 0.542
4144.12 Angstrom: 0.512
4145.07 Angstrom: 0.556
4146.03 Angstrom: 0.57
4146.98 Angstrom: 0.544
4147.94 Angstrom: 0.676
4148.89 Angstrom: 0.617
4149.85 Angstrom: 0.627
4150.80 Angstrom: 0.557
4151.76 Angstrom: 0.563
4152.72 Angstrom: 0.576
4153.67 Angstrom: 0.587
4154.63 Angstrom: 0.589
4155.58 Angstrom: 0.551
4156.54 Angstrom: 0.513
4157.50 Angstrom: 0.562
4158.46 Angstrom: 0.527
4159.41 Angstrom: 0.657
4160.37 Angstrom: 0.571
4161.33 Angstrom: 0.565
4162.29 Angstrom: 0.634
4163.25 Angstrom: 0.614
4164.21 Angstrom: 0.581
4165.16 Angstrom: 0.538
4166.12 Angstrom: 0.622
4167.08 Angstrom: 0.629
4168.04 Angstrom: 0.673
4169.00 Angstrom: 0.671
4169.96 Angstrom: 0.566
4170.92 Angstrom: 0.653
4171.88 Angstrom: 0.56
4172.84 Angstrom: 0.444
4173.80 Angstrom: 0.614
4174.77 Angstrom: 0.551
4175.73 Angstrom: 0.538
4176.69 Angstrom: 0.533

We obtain 7.3 Angstrom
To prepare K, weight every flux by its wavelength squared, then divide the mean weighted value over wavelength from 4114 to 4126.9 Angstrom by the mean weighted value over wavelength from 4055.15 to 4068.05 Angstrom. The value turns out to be 0.95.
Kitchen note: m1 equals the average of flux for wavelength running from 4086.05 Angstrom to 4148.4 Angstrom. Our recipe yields 0.528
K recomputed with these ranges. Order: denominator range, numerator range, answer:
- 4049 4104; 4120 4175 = 1.10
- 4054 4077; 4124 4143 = 1.05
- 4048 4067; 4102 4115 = 0.78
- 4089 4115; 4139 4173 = 1.33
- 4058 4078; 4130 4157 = 1.02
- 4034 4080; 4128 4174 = 1.03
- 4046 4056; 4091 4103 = 0.81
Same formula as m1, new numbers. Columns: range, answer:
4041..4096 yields 0.575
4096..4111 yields 0.432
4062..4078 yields 0.599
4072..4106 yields 0.513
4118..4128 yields 0.555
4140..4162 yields 0.578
